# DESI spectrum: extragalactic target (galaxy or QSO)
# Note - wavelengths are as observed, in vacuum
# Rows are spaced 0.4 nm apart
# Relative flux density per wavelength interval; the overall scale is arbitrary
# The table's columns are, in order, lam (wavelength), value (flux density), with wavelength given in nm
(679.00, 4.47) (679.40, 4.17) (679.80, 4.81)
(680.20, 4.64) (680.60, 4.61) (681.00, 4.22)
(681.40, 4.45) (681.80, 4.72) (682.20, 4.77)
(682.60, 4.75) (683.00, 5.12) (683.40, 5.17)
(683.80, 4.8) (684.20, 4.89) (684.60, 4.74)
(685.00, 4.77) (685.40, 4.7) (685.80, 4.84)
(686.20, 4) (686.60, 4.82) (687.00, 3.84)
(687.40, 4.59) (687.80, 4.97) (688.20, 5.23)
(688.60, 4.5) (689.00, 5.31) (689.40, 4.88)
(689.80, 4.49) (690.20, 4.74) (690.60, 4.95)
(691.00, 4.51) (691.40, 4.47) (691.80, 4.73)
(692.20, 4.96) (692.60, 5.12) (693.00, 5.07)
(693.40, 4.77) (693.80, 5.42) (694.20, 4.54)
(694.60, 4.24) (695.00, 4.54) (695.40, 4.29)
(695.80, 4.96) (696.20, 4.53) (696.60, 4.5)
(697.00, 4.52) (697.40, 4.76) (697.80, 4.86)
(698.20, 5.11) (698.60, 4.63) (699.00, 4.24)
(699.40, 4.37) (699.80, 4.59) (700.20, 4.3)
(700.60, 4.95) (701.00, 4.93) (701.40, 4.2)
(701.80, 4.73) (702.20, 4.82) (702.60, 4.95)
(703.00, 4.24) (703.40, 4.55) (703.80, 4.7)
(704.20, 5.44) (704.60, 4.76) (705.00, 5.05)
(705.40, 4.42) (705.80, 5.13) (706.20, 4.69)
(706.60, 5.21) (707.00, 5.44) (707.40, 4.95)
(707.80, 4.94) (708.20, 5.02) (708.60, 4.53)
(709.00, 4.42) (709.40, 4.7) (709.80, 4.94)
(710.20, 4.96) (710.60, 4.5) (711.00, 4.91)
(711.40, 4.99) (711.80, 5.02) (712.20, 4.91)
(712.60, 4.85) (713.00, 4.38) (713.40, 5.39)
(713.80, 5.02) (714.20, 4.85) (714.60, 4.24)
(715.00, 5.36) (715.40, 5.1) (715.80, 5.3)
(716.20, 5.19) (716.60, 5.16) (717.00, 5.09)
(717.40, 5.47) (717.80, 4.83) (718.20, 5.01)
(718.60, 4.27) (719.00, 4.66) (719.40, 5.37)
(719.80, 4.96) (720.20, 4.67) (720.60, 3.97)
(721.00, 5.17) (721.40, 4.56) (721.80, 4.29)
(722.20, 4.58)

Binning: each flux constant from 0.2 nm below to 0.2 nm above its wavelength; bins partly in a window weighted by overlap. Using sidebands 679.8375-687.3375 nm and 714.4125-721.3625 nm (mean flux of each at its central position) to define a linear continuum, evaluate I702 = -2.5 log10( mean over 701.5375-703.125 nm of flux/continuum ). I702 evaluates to 0.03 mag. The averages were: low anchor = 4.66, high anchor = 4.92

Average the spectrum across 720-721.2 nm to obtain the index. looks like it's 4.6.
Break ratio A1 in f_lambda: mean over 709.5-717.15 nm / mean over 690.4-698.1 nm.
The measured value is 1.05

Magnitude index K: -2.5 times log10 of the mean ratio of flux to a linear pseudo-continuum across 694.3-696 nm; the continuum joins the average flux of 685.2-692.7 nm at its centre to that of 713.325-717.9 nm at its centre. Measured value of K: 0.07 mag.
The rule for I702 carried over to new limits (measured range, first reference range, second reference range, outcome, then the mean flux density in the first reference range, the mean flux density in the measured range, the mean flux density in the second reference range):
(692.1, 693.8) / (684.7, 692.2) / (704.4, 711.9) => -0.066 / 4.69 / 5.03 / 4.87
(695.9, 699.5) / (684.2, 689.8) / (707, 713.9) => 0.034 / 4.71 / 4.63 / 4.86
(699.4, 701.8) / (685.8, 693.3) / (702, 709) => 0.054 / 4.74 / 4.59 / 4.86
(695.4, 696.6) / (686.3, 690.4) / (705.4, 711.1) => 0.034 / 4.72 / 4.63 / 4.86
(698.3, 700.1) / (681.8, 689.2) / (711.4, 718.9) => 0.087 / 4.77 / 4.48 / 4.97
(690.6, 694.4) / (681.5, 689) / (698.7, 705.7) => -0.031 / 4.75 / 4.85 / 4.67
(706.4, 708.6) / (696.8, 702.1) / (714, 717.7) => -0.046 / 4.63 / 5.06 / 5.08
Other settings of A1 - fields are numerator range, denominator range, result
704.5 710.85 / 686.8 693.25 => 1.02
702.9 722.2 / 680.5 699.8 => 1.03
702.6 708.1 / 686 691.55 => 1.05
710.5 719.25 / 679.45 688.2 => 1.06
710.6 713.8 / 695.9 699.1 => 1.05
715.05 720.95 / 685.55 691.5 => 1.06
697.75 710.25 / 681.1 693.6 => 1.00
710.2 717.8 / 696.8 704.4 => 1.06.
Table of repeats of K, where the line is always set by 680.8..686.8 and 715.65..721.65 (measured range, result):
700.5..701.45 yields 0.01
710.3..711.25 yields 0.03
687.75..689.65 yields -0.05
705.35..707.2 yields -0.04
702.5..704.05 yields 0.05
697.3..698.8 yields -0.01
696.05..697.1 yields 0.06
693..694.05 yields -0.07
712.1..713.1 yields 0.03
